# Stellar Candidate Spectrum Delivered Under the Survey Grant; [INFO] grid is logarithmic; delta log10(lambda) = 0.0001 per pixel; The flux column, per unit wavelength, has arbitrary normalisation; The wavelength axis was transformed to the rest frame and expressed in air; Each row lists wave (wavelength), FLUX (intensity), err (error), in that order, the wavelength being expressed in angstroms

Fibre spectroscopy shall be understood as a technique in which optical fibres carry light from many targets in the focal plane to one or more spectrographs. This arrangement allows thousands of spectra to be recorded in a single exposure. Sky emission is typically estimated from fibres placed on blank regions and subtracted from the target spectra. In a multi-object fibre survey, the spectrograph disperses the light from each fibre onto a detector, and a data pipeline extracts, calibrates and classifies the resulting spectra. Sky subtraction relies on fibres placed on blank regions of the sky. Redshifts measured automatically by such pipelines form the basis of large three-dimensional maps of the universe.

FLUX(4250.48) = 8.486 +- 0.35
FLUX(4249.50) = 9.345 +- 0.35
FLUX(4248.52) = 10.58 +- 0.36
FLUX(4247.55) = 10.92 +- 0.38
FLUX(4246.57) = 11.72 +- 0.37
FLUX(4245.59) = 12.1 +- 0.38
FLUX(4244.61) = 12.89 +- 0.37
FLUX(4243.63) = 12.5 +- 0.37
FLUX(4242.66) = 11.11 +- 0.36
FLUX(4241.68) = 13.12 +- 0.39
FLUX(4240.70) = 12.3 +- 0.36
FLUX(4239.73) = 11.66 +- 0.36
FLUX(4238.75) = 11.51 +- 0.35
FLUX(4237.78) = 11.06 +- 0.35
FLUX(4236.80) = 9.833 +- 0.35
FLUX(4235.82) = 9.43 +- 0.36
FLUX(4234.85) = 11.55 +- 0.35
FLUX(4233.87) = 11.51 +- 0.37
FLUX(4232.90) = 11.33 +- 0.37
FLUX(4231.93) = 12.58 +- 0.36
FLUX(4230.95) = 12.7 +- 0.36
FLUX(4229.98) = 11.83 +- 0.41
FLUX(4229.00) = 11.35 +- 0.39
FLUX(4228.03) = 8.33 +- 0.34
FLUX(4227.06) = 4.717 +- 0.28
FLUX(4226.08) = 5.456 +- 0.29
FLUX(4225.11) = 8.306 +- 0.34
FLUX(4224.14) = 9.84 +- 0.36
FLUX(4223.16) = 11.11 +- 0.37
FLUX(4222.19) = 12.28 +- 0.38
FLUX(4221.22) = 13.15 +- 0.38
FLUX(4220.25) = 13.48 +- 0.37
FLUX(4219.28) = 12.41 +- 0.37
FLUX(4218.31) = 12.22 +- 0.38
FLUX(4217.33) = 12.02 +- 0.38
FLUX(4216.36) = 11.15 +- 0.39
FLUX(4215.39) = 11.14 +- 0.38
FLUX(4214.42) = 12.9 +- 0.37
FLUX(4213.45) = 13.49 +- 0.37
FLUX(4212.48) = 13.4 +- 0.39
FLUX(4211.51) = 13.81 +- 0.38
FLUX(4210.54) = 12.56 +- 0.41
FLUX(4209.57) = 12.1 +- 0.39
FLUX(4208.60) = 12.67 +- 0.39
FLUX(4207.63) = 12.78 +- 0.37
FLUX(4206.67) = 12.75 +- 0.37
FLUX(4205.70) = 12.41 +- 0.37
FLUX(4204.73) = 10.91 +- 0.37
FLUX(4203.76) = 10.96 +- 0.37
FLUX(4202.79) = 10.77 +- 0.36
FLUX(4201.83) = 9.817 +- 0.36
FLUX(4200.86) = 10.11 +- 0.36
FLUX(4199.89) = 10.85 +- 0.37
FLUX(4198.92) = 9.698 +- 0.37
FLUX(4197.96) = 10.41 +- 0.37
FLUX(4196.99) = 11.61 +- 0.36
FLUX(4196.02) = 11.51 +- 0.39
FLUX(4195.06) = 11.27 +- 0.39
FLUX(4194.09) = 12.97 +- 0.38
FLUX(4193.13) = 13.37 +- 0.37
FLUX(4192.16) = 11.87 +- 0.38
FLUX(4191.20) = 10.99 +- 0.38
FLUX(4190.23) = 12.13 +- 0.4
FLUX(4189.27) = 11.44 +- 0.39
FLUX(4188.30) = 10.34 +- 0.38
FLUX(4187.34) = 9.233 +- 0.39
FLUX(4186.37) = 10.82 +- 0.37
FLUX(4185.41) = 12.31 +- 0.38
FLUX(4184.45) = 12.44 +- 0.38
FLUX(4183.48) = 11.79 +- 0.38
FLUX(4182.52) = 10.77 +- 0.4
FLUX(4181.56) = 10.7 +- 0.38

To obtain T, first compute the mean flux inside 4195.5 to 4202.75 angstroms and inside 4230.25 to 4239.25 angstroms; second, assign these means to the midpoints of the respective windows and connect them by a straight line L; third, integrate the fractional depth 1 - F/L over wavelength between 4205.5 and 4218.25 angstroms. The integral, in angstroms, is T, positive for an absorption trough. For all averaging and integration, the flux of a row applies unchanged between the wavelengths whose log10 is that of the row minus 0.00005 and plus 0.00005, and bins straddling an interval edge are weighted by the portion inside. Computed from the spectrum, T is -2.0 angstroms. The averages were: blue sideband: 10.6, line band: 12.5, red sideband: 11.3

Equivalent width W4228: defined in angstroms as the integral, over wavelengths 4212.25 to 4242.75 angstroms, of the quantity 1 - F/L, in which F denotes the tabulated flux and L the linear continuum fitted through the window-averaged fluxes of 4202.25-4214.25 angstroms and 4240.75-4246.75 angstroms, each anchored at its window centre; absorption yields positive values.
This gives 2.82 angstroms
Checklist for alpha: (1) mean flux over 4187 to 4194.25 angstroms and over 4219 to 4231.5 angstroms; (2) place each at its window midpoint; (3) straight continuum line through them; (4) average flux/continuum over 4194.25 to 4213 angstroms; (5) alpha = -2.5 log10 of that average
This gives -0.05 mag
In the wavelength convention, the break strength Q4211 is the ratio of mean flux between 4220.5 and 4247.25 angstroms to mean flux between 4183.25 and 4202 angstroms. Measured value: 0.97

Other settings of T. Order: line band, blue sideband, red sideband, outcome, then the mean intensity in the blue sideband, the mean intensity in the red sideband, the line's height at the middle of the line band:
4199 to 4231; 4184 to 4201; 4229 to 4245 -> 0.57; 11.3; 11.7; 11.5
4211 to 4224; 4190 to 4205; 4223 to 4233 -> -2.85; 11.2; 9.67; 10.2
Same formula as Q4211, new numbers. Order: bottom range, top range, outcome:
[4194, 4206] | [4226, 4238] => 0.94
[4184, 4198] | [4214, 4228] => 0.92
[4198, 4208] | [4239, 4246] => 1.10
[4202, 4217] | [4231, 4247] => 0.96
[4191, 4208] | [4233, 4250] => 1.00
